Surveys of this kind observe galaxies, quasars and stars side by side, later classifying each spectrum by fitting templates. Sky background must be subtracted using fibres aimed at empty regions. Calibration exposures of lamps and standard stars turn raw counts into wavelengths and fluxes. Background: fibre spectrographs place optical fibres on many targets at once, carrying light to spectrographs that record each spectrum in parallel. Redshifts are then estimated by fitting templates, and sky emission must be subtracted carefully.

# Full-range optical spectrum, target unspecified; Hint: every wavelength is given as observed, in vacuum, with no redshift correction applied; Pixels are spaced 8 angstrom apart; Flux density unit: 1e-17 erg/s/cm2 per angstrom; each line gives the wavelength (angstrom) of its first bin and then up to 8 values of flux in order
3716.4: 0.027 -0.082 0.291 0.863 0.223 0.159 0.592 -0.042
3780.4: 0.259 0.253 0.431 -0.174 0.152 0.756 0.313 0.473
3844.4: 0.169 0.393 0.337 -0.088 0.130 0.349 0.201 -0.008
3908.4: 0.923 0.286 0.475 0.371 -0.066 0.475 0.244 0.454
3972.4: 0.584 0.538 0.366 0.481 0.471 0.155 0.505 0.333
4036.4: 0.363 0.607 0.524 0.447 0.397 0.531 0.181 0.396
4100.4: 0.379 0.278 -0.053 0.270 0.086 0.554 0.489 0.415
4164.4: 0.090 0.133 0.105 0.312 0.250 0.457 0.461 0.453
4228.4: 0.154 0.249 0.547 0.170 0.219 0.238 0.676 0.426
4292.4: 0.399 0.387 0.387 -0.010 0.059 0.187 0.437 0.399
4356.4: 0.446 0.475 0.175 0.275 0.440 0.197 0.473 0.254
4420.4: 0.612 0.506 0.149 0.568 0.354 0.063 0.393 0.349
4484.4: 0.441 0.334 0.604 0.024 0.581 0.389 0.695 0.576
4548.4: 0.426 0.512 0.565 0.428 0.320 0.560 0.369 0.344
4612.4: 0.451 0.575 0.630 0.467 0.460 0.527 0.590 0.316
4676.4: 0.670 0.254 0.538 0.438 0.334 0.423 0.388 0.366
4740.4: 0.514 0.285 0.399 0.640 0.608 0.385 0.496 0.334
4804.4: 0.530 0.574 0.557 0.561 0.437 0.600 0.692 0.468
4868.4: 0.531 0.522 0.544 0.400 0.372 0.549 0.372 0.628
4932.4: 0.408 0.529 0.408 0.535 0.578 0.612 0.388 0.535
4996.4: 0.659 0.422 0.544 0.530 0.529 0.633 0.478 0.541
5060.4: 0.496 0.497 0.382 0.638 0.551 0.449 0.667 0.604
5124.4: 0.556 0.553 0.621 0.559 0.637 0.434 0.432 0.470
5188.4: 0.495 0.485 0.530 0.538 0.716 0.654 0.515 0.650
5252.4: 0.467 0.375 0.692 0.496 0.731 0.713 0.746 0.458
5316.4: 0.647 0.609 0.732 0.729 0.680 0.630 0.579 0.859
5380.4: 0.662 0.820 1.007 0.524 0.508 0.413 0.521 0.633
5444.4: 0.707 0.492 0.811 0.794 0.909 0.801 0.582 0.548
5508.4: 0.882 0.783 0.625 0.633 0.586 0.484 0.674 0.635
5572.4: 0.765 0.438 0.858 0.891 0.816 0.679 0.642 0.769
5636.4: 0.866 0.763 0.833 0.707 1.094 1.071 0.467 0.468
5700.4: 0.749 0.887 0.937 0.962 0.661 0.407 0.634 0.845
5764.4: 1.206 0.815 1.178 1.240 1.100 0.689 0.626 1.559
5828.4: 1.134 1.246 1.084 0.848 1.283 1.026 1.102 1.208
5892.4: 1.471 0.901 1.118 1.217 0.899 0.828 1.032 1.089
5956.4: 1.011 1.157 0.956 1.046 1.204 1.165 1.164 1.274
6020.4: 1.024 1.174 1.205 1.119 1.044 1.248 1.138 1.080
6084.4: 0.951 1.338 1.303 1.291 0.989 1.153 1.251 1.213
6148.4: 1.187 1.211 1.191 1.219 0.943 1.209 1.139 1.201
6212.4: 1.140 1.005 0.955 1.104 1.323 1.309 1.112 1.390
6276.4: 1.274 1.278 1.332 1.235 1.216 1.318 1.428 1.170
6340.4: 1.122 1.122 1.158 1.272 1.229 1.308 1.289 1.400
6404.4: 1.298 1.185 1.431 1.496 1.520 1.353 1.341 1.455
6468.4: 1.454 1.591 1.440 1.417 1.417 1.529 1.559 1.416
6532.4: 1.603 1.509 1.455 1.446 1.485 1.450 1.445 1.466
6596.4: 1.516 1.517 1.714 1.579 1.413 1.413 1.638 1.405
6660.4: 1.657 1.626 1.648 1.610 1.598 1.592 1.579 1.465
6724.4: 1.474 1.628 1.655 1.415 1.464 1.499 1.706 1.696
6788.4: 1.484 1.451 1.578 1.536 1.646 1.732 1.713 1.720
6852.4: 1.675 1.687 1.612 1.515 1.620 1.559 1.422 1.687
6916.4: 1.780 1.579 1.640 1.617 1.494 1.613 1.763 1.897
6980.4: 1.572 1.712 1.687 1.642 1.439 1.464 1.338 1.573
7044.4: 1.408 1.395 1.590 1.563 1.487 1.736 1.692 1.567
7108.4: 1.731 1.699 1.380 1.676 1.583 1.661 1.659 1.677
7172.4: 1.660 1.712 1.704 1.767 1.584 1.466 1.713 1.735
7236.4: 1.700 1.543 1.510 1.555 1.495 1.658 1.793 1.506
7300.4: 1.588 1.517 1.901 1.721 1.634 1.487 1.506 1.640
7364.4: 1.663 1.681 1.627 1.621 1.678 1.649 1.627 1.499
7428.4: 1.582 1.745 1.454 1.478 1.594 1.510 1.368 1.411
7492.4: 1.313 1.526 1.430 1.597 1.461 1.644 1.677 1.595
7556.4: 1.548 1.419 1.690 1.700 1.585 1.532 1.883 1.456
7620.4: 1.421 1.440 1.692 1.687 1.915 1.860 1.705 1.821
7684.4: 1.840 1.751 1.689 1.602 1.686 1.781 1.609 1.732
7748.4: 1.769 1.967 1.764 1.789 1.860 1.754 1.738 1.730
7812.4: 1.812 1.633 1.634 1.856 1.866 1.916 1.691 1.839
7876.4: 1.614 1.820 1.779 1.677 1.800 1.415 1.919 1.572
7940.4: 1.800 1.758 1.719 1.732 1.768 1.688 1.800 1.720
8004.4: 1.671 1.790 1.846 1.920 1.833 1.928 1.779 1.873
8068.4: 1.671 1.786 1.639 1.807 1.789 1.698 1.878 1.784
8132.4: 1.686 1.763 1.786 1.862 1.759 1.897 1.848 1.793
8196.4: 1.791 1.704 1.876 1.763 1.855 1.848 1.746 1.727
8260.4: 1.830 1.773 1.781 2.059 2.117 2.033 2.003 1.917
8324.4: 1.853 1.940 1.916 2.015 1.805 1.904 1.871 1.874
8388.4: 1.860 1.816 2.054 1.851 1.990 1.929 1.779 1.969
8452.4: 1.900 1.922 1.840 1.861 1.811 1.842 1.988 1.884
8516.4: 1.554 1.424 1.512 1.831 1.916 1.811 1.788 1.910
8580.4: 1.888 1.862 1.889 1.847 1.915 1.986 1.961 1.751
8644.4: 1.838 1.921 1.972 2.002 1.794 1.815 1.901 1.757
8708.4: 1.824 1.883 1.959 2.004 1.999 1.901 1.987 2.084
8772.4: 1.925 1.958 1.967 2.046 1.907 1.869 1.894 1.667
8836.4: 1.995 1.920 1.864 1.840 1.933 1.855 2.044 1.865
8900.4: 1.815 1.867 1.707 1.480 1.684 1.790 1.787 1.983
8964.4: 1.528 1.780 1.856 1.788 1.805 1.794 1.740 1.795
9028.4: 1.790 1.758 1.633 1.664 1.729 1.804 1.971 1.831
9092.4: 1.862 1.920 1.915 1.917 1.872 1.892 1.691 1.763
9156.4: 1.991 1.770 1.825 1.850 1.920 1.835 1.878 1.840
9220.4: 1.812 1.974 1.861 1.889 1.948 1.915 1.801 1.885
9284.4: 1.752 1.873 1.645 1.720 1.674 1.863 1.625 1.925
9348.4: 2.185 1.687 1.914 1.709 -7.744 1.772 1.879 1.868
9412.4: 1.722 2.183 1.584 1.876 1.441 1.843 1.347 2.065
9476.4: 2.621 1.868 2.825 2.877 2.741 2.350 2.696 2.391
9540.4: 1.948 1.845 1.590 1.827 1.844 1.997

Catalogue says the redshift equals 0.45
